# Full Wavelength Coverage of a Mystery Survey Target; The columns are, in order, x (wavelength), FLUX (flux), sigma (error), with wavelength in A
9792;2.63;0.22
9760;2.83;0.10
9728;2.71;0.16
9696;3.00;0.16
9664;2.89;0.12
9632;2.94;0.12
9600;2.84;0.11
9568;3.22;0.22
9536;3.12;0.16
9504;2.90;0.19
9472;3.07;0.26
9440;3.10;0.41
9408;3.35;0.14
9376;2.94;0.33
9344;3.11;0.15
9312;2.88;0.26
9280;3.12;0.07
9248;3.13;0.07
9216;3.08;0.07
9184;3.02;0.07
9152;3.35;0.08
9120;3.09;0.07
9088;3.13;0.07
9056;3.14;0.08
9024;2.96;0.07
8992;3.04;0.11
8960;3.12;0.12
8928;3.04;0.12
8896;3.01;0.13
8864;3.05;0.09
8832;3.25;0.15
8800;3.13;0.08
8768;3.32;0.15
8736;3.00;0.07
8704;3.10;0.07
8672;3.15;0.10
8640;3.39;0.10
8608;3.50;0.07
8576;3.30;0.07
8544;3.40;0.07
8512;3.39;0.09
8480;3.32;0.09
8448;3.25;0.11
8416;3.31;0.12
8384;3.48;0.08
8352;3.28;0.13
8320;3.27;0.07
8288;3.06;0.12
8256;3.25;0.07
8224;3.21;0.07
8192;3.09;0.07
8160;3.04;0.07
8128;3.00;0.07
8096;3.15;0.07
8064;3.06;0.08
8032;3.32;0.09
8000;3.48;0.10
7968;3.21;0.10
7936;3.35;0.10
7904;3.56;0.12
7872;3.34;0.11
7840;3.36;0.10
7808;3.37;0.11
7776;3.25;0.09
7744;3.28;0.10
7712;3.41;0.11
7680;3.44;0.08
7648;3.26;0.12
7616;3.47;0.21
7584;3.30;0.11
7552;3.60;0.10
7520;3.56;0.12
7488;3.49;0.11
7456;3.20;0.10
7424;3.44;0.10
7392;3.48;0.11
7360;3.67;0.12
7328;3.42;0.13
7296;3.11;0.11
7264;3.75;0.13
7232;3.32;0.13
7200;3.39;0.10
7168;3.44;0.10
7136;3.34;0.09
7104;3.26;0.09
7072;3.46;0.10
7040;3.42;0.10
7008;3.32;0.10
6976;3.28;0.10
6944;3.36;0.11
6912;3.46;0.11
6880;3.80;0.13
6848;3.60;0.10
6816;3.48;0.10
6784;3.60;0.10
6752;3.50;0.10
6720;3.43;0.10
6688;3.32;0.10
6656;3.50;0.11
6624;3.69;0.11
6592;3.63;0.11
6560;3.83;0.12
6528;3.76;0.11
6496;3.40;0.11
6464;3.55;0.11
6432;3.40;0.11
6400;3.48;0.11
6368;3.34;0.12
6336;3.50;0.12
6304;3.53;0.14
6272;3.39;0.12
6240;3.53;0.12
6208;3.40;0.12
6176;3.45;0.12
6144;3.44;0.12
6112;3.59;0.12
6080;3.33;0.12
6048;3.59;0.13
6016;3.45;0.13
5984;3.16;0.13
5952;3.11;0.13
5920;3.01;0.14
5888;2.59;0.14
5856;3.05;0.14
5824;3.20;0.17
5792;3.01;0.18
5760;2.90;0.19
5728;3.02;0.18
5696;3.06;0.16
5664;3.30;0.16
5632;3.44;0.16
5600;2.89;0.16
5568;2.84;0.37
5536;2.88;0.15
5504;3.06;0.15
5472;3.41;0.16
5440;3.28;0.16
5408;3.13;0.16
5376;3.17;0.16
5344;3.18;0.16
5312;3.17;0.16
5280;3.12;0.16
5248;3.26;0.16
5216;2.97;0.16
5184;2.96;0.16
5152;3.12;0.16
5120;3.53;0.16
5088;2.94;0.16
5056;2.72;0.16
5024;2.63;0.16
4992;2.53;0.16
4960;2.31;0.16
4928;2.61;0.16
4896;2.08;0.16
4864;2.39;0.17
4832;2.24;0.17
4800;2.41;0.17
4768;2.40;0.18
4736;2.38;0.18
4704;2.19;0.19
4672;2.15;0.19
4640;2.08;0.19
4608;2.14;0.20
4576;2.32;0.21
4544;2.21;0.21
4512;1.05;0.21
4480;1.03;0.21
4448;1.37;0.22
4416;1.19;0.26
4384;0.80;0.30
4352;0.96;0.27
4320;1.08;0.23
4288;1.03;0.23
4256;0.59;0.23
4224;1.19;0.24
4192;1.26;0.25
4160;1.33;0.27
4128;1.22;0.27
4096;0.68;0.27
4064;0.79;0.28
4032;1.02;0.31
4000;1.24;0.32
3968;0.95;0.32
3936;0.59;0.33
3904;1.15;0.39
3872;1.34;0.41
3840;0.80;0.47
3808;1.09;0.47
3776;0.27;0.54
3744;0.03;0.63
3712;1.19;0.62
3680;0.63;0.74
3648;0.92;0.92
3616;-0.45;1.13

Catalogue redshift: 0.14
